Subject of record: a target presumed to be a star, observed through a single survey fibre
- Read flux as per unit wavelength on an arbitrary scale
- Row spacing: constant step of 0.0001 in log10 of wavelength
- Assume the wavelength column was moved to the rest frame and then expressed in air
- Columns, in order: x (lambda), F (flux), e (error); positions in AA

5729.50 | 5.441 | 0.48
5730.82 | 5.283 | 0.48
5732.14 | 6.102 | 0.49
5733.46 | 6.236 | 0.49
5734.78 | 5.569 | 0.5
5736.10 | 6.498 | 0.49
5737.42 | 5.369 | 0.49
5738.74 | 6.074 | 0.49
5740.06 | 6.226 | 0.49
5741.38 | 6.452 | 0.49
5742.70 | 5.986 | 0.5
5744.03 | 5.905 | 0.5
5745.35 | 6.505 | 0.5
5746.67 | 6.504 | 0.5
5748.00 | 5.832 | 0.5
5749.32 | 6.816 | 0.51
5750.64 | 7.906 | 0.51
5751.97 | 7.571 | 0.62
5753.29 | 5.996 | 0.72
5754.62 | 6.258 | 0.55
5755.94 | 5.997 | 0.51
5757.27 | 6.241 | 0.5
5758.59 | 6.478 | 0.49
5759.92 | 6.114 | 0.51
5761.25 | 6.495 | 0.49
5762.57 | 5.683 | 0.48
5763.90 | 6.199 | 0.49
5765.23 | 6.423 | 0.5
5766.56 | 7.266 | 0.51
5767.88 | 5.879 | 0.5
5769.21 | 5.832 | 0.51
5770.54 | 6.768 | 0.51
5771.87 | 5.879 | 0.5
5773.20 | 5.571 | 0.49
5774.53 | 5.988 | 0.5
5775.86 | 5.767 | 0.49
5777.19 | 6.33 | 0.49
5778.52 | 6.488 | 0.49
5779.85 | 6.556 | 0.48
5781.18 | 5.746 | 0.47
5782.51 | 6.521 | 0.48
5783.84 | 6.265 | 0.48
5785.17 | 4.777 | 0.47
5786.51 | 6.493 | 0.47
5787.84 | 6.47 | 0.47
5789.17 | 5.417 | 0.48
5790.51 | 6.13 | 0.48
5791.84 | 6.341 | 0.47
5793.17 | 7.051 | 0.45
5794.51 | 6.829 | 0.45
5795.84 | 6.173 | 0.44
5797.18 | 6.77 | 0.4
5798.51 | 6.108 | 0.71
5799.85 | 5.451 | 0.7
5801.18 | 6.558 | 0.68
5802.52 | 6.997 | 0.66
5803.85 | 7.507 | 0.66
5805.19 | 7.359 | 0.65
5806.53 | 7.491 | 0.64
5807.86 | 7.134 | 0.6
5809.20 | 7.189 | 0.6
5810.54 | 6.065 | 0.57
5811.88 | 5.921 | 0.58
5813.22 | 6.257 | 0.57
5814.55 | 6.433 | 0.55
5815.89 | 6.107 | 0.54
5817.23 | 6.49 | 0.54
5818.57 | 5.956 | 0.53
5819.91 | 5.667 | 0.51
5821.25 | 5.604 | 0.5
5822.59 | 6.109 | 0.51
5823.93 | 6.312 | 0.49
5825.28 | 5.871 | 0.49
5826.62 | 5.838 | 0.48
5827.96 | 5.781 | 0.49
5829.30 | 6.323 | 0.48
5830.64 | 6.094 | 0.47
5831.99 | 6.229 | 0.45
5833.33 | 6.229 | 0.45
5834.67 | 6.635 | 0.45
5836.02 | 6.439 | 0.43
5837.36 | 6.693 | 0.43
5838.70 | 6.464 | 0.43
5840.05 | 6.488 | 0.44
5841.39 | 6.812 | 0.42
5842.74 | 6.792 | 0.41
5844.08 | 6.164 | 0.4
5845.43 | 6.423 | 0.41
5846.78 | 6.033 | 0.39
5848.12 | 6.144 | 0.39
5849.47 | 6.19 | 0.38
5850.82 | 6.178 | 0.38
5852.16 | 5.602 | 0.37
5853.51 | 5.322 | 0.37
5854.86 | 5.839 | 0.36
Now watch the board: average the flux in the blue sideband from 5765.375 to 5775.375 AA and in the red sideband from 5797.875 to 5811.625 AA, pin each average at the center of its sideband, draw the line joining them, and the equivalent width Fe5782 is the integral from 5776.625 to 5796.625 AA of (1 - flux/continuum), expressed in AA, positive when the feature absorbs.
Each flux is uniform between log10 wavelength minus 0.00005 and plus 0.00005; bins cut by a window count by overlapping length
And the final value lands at 0.6 AA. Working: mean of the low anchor 6.17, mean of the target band 6.24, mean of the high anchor 6.76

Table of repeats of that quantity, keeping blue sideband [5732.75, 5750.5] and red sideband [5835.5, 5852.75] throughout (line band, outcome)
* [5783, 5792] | 0.4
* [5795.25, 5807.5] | -0.9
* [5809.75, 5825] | 0.5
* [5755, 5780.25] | 0.1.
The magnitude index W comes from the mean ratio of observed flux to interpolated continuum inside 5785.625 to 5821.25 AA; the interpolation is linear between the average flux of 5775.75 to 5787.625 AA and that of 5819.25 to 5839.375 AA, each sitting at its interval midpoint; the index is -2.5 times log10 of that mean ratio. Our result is -0.05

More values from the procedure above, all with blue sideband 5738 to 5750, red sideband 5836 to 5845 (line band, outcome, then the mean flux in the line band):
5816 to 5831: 0.09 mag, 6.01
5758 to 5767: -0.01 mag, 6.35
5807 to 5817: 0.00 mag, 6.47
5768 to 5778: 0.06 mag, 6.02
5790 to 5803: 0.00 mag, 6.44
